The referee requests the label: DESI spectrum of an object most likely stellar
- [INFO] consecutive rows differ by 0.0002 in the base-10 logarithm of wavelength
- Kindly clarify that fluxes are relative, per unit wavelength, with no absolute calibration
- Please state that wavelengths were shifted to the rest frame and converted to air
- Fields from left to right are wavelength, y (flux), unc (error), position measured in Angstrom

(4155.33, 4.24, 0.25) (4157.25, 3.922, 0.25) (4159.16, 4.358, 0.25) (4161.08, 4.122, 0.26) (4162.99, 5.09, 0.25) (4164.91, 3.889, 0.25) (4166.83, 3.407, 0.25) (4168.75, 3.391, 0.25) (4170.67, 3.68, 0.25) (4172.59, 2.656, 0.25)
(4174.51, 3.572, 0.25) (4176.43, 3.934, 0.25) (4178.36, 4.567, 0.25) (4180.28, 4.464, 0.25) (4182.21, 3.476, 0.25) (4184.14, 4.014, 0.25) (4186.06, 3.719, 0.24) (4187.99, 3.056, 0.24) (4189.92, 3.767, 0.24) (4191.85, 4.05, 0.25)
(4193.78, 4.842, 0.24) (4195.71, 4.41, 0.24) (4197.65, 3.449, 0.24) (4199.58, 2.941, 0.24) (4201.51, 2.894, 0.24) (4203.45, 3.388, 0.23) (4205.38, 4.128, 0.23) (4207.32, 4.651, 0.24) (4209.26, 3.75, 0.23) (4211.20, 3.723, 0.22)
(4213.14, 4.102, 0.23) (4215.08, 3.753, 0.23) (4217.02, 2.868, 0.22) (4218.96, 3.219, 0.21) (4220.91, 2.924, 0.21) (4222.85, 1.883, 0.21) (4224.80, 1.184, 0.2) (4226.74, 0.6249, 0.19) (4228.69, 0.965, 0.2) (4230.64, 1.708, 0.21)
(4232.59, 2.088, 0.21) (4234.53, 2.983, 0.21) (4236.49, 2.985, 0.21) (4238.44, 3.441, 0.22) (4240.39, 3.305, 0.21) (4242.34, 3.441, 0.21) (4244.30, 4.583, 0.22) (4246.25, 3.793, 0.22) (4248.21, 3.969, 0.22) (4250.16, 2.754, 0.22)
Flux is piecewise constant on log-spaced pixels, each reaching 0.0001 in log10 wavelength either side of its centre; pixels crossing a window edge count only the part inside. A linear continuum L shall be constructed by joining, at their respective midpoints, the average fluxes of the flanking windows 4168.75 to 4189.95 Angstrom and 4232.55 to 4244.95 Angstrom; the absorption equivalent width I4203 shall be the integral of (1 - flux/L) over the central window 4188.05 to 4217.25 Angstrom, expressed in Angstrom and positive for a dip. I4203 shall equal -1.9 Angstrom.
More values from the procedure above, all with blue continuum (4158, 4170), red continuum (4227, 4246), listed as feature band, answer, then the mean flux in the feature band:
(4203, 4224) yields -1.8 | 3.47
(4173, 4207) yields -2.1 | 3.8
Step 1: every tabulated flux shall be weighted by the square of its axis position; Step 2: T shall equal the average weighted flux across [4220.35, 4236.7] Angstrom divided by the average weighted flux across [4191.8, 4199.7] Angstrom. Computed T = 0.47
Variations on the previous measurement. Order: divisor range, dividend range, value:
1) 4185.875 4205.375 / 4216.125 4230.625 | 0.53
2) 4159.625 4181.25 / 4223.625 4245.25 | 0.66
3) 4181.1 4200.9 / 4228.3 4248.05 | 0.82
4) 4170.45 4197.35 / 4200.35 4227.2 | 0.82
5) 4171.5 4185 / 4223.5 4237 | 0.47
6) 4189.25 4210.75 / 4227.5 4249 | 0.79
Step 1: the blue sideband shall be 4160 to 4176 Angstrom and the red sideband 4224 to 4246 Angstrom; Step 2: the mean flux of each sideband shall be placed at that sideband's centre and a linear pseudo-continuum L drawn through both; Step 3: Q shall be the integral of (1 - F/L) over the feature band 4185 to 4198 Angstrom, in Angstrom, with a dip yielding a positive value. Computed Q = -2.4 Angstrom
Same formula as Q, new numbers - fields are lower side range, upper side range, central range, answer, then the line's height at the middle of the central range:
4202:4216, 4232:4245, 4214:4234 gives 8.1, 3.57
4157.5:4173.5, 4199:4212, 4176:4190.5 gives -0.5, 3.76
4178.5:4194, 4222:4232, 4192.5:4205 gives -2.3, 3.11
